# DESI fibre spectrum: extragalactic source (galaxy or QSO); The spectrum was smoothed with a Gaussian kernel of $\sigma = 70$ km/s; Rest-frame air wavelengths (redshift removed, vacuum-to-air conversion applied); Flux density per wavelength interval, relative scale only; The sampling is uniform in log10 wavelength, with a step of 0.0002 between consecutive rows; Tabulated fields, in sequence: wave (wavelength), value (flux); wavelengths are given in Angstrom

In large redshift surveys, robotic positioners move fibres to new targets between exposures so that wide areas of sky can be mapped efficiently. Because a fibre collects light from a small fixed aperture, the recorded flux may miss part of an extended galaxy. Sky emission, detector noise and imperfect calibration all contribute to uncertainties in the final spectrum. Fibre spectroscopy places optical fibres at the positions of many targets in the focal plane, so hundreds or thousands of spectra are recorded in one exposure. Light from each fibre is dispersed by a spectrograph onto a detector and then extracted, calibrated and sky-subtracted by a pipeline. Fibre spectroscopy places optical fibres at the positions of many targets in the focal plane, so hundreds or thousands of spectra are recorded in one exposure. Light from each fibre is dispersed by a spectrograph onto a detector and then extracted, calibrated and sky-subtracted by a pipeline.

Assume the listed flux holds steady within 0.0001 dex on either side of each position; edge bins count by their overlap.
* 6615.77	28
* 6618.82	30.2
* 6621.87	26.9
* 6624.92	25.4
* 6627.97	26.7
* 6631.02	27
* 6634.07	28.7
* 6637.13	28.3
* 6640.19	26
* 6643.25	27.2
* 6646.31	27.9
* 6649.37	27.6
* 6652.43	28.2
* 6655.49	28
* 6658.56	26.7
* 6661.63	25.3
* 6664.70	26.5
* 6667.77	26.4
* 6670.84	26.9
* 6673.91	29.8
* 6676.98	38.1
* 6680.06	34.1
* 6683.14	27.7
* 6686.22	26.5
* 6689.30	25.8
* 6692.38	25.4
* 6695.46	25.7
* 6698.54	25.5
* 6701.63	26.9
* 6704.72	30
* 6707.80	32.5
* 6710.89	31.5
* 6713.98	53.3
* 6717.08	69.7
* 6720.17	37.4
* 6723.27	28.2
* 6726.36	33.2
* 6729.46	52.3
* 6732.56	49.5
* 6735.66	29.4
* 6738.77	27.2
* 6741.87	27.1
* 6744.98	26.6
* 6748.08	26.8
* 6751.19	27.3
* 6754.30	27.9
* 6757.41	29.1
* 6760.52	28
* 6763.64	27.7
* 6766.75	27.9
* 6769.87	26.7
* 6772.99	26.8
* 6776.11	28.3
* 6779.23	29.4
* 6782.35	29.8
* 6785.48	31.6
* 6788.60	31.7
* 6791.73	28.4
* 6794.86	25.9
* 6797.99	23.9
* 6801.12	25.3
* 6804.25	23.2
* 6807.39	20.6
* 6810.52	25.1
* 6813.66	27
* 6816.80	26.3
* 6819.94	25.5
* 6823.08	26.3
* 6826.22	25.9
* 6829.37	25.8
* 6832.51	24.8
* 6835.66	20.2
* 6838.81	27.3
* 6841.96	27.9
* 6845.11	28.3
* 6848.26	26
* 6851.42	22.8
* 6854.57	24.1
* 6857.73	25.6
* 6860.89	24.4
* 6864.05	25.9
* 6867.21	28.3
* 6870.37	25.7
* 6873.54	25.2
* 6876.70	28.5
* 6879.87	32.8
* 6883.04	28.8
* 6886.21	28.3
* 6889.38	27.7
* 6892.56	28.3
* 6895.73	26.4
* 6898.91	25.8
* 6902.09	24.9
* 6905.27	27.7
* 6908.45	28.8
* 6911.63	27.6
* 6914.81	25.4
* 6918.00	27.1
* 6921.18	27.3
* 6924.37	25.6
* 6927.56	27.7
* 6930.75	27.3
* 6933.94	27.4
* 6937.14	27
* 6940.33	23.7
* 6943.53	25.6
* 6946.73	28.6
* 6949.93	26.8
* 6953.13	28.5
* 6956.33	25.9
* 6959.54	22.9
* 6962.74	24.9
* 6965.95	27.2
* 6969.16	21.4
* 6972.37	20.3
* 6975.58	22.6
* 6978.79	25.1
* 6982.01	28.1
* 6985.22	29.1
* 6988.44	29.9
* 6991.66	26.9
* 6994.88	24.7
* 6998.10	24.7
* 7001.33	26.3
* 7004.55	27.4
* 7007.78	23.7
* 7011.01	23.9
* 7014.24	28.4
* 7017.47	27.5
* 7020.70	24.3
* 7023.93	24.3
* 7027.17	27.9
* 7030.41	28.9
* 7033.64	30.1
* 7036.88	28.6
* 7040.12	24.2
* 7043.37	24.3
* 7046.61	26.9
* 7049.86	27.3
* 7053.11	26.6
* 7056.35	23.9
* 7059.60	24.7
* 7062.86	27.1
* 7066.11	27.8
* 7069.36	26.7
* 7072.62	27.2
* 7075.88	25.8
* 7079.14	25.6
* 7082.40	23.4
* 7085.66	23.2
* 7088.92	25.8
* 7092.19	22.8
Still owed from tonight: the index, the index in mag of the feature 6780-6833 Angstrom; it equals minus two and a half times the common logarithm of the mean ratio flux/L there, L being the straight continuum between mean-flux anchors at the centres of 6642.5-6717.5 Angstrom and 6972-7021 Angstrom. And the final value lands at 0.090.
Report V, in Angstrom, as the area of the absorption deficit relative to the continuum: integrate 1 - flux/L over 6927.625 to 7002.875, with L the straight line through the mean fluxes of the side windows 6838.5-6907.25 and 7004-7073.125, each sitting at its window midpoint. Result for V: 2.0 Angstrom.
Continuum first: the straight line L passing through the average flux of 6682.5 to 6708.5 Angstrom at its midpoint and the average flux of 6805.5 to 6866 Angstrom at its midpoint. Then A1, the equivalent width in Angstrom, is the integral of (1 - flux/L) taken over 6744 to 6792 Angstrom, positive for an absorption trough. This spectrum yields -4.1 Angstrom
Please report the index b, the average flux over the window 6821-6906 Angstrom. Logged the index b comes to 26.4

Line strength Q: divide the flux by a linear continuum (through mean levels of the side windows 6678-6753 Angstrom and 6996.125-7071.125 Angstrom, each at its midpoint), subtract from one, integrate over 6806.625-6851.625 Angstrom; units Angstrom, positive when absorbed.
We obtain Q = 7.8 Angstrom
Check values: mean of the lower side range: 33.3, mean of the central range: 25.5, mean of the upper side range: 26.3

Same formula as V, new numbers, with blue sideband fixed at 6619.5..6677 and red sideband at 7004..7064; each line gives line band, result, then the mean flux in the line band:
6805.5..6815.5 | 1.0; 24.2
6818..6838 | 1.5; 24.9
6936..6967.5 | 0.5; 26.1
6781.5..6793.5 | -1.4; 30.3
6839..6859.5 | 0.8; 25.9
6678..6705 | -0.2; 27.6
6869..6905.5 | -1.0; 27.5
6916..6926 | 0.0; 26.6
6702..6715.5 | -4.2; 36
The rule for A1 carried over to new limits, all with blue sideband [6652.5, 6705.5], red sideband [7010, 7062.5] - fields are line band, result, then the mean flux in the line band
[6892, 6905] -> 0.3 Angstrom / 26.3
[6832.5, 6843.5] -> 0.9 Angstrom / 25.1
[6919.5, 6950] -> 0.2 Angstrom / 26.7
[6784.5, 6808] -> 0.9 Angstrom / 26.4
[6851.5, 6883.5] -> 0.5 Angstrom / 26.7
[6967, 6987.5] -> 1.5 Angstrom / 24.7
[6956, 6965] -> 0.7 Angstrom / 24.6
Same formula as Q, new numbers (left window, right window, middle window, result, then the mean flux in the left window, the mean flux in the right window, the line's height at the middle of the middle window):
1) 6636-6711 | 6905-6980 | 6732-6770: -1.94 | 28.1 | 25.9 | 27.5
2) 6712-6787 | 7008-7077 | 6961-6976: 2.59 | 33.3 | 26.4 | 28.2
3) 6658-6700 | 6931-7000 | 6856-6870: 0.30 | 27.9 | 25.8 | 26.6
